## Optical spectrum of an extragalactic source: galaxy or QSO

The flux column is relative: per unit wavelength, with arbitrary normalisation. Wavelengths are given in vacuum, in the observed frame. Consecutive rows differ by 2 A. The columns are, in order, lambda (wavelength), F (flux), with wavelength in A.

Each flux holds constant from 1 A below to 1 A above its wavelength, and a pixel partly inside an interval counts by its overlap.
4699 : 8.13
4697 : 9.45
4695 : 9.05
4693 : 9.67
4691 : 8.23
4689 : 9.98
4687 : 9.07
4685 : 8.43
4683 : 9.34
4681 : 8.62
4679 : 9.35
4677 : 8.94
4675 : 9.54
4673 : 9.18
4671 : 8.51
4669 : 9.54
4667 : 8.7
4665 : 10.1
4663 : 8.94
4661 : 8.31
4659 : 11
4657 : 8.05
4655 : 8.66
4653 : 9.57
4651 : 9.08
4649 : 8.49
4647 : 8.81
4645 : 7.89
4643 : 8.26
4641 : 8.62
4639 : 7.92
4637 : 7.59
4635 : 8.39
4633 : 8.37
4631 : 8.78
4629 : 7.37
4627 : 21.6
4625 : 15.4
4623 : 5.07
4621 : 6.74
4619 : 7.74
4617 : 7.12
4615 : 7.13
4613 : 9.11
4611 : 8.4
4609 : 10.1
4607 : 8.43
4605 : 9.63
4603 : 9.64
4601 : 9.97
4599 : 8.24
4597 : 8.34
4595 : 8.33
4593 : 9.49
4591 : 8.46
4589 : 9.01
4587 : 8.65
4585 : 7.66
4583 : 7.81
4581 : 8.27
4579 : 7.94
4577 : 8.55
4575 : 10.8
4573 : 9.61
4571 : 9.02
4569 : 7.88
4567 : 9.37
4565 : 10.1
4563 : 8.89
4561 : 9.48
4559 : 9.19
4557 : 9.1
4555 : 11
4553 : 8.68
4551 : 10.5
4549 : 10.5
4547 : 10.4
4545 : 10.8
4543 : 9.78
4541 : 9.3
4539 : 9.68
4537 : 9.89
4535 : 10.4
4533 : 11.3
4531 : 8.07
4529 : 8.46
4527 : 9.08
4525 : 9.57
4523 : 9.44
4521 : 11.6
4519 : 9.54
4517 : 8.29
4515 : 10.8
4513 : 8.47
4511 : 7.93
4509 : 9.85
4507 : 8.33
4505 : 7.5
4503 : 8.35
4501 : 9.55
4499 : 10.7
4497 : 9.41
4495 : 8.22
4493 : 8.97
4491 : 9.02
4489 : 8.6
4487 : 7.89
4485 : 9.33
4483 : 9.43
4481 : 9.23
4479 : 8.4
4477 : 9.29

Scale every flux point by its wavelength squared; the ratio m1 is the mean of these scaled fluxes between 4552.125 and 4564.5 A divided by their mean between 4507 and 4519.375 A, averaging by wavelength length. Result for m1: 1.06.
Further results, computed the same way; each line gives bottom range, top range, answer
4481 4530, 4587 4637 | 1.05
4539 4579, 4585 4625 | 0.91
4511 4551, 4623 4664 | 1.02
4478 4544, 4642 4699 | 1.05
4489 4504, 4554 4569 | 1.07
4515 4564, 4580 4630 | 0.96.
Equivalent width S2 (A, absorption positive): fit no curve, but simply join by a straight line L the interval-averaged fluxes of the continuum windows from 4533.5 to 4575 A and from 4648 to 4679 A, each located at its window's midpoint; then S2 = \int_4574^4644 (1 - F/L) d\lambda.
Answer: 3.5 A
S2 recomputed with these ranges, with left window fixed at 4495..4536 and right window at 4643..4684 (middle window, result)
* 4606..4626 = 1.28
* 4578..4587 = 1.15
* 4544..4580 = -1.29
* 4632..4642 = 0.98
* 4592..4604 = 0.18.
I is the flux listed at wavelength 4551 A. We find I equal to 10.5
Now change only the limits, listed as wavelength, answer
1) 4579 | 7.94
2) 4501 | 9.55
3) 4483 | 9.43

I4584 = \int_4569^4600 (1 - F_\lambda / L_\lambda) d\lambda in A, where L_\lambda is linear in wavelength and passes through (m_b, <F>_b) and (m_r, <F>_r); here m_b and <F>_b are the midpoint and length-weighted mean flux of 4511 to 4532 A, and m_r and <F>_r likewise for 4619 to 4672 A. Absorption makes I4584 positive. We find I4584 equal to 1.9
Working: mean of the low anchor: 9.27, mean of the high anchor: 9.19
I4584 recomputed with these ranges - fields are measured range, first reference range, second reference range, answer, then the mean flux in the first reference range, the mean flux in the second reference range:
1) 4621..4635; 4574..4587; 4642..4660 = -2.95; 8.52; 8.87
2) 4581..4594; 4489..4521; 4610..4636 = 1.06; 9.06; 9.32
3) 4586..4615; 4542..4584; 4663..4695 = 1.25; 9.41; 9.14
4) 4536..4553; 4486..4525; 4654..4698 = -1.73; 9.09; 9.12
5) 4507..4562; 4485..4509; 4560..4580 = -3.89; 8.84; 9.16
